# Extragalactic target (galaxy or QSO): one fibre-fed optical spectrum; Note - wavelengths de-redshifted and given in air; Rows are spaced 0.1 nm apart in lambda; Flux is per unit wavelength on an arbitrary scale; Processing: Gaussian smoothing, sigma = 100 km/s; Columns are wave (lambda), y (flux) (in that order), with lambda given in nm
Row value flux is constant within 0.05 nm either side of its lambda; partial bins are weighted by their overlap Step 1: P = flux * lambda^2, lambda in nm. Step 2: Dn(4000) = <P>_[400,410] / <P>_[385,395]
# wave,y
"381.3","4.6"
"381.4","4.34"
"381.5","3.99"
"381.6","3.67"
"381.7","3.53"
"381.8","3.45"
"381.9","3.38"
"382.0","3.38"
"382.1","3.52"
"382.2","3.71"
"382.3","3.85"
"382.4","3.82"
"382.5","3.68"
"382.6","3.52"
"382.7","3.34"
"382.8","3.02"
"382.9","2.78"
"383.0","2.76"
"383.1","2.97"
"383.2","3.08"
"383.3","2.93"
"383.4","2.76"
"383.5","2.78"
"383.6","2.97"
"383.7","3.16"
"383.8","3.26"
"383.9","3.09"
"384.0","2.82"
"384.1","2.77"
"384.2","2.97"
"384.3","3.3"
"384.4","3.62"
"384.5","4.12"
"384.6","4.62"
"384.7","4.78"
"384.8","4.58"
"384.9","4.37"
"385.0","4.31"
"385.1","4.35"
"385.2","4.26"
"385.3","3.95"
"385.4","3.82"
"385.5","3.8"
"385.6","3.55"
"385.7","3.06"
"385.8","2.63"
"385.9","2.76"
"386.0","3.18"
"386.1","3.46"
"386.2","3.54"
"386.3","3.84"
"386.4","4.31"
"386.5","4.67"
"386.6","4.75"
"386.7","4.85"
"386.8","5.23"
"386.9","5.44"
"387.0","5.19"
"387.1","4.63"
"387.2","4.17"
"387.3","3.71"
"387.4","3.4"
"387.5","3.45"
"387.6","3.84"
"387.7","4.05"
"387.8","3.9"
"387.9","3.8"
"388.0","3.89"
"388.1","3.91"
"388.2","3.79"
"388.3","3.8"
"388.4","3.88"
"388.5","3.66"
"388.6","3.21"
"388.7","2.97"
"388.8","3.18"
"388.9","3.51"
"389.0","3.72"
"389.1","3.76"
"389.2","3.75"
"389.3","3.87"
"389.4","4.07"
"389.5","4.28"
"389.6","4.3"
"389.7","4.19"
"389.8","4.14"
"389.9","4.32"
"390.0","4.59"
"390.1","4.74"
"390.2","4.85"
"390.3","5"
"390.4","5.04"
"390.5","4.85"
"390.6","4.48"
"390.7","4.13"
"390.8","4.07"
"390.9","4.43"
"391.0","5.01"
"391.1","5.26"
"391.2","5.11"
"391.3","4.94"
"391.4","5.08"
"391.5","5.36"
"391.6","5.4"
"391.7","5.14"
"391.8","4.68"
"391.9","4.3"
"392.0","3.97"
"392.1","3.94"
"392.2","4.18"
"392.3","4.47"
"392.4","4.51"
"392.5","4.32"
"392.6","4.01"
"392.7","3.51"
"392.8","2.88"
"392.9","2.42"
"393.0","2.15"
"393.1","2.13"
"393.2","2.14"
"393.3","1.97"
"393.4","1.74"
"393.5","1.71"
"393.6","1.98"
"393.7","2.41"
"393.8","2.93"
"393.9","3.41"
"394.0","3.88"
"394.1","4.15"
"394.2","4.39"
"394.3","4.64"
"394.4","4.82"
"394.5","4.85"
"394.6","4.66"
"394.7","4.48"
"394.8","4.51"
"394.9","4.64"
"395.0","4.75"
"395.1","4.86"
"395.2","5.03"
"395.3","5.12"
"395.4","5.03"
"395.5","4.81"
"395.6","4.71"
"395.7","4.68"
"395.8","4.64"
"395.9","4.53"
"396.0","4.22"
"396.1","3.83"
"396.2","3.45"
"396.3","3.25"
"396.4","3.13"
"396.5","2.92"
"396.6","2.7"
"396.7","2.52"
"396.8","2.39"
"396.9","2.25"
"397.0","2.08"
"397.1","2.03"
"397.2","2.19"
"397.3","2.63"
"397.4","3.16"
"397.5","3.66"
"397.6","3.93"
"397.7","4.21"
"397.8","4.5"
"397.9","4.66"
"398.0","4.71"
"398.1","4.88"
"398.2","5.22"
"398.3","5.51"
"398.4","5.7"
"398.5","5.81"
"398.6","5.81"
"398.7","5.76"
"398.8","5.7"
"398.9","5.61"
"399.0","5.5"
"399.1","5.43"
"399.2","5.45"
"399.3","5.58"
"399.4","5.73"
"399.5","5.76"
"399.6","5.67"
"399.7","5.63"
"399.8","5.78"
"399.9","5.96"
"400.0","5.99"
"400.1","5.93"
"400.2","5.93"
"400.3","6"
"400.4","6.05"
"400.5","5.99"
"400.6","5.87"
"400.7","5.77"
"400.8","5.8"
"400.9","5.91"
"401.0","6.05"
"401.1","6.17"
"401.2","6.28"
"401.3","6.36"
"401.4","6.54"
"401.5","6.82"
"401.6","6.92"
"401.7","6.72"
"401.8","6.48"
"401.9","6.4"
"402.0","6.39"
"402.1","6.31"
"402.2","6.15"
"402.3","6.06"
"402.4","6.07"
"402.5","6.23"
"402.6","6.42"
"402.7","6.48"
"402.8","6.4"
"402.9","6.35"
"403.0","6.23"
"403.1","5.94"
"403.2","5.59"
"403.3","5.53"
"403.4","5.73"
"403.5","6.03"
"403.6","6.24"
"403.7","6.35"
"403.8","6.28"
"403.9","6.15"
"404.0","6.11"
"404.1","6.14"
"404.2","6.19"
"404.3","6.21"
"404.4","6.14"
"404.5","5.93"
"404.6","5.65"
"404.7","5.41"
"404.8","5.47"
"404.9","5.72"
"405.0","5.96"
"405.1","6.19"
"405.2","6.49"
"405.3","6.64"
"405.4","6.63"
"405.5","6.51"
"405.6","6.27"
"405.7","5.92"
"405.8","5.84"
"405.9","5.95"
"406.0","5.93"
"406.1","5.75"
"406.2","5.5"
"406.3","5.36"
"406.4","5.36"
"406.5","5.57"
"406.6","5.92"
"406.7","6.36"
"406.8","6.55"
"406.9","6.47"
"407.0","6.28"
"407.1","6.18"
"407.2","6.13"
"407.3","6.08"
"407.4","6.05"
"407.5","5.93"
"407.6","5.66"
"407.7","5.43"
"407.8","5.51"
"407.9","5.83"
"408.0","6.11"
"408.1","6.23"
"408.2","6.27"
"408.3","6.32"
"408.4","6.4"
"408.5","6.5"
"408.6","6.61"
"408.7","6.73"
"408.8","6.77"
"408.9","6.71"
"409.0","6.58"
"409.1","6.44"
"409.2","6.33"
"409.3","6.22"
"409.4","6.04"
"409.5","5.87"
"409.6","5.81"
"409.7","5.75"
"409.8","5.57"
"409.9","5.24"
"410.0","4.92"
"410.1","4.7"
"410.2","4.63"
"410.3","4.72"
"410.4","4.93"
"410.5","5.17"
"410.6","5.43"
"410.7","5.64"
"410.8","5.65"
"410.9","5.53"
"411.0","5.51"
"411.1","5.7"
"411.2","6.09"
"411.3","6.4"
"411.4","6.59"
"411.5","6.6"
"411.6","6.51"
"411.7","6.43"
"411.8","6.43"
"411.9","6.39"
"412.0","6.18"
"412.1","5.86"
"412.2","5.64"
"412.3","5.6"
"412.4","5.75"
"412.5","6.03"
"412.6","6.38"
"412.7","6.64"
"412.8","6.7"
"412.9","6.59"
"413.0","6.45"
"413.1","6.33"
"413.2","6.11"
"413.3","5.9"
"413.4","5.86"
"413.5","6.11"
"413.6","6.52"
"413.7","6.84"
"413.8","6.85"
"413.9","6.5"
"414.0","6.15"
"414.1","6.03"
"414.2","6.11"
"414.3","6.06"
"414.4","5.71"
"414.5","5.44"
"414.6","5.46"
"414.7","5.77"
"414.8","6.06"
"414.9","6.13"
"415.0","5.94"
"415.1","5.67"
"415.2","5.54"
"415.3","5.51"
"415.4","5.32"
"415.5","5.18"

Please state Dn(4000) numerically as 1.7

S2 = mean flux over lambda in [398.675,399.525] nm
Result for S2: 5.6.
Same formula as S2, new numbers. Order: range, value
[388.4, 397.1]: 3.94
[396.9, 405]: 5.61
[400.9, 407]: 6.13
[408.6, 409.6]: 6.39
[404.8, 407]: 6.03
